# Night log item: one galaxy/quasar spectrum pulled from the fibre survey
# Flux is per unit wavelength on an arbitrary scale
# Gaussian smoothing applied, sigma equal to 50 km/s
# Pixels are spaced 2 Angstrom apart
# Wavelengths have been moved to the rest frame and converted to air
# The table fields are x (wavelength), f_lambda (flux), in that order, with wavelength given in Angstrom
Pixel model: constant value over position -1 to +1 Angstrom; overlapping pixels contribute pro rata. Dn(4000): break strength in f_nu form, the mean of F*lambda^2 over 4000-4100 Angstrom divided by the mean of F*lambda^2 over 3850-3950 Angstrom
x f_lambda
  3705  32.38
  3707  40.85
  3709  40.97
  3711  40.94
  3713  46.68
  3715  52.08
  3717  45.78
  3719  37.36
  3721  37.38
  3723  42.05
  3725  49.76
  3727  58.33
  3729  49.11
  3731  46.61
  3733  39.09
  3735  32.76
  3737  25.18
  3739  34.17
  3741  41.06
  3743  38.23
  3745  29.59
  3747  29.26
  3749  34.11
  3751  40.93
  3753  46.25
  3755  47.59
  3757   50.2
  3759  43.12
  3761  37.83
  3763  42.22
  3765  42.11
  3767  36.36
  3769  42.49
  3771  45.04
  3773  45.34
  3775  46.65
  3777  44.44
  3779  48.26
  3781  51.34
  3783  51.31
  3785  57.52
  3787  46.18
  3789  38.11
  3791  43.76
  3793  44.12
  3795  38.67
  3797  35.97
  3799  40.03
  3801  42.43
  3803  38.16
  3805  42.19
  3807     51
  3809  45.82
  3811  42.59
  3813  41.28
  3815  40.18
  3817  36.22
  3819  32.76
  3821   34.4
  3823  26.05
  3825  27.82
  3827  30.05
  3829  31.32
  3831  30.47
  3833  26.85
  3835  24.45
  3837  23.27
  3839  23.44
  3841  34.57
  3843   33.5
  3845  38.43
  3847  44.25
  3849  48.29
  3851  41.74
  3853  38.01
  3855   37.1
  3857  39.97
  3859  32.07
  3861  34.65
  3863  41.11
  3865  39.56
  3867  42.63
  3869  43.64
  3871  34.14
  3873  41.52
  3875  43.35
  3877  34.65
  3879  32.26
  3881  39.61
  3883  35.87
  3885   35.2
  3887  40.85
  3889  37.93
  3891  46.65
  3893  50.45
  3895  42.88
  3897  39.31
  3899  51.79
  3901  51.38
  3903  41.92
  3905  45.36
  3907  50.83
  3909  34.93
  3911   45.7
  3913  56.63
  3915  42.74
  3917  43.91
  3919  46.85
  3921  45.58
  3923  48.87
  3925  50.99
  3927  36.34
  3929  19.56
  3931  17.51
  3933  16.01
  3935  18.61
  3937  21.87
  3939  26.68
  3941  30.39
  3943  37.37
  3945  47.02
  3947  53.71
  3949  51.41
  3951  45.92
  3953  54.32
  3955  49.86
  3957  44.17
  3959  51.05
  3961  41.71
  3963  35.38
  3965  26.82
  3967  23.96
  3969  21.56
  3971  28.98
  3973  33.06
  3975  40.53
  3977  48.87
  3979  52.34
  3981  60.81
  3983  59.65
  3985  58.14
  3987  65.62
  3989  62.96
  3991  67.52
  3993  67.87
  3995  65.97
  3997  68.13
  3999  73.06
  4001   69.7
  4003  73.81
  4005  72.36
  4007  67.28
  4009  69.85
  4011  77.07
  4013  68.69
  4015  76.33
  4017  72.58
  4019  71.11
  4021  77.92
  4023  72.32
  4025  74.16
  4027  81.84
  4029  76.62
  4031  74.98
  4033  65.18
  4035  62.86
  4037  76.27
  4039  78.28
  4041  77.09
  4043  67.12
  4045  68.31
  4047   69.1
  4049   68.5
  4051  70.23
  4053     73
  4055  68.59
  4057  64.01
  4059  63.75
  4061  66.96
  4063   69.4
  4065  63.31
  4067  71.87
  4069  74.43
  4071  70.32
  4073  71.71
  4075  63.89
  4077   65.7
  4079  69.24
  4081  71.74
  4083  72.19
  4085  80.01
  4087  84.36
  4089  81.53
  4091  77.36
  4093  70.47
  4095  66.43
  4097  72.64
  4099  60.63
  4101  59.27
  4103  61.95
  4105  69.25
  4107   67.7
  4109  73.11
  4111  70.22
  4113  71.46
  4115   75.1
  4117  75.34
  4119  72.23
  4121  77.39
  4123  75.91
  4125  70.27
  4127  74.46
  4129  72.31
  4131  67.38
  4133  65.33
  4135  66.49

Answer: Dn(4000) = 1.9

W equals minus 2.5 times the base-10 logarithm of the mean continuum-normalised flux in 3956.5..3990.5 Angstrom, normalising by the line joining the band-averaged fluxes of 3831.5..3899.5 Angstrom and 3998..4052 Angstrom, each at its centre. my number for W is 0.35 mag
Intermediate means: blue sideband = 37.9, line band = 44.8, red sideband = 72.3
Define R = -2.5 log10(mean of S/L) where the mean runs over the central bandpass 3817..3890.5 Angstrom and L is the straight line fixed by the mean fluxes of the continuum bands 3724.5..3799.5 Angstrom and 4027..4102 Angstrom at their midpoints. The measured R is 0.39 mag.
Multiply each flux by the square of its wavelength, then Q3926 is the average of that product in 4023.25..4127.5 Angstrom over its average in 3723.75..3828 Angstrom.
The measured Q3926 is 2.01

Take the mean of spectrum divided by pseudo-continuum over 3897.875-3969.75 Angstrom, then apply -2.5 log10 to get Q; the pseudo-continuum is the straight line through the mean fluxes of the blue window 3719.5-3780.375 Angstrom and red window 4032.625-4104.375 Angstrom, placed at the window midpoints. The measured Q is 0.41 mag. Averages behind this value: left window 41.5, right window 70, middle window 39.7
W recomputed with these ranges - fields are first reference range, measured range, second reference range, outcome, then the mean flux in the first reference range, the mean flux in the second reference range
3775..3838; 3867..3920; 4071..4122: 0.14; 39.1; 71.2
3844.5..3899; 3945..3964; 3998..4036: 0.23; 40.1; 72.5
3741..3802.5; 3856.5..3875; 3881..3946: 0.04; 42.6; 39.3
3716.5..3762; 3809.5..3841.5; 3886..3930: 0.31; 40.6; 44.2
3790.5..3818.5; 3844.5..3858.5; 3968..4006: 0.12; 41.4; 57.4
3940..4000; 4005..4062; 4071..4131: -0.20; 48.9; 71.4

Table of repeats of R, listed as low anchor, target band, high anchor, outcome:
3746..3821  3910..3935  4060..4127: 0.394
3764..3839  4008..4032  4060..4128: -0.180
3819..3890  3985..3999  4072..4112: -0.187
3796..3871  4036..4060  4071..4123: -0.089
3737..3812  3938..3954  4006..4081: 0.363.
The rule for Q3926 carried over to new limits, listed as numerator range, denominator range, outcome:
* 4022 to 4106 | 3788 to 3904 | 2.06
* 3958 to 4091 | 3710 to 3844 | 1.86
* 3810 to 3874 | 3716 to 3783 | 0.89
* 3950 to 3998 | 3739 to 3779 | 1.33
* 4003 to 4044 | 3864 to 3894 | 1.97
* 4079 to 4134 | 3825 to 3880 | 2.28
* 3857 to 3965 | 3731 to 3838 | 1.10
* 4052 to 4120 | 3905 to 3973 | 1.97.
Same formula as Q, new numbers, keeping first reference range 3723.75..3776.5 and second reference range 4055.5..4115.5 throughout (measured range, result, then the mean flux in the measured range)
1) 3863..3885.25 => 0.32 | 38.6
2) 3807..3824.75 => 0.23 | 37.8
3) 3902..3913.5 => 0.20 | 45.4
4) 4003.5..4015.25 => -0.13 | 71.7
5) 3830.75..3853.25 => 0.41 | 33.9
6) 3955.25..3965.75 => 0.40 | 40.9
